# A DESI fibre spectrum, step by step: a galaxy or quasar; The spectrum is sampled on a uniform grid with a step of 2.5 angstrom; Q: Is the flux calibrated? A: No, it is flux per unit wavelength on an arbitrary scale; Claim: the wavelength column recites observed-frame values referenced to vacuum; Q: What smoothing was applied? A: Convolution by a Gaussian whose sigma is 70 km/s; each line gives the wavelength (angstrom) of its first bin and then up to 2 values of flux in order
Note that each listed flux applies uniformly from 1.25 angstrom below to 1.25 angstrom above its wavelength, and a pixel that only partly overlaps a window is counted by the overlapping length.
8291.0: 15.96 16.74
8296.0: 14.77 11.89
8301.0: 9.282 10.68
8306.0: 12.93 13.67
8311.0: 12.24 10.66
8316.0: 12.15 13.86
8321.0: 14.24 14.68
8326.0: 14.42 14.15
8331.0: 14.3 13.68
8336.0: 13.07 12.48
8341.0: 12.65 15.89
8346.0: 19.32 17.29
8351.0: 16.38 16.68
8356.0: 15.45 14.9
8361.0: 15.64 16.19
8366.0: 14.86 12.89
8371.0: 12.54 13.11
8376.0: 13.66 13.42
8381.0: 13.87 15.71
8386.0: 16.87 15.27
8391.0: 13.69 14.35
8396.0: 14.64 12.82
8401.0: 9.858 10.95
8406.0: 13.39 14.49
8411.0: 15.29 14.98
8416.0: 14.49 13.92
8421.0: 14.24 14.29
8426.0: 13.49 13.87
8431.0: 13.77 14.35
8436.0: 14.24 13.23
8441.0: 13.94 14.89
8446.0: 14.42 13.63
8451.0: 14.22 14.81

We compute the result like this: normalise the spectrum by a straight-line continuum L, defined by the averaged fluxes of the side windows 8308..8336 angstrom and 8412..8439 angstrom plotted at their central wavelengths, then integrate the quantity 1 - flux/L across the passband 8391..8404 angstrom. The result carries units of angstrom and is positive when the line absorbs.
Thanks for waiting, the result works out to 1.1 angstrom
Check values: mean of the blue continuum 13.4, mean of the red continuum 14.1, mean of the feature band 12.7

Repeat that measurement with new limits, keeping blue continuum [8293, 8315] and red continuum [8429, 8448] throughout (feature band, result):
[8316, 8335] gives -2.07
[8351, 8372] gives -3.04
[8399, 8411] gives 1.00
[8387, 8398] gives -0.75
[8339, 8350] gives -2.66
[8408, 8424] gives -0.85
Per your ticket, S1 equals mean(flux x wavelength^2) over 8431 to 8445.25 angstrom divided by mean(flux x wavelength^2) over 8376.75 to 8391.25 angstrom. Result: 0.96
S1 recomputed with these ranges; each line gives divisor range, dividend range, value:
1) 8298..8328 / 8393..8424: 1.11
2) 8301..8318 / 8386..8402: 1.18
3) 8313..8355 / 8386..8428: 0.97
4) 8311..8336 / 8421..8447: 1.07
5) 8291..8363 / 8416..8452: 1.02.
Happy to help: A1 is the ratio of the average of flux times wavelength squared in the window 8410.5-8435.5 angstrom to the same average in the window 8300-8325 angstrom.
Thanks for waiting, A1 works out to 1.2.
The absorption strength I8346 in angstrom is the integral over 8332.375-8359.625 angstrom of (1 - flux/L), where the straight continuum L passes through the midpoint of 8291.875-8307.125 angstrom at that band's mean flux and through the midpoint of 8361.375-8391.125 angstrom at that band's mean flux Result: -2.9 angstrom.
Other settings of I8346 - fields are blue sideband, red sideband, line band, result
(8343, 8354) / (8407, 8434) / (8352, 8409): 6.4 angstrom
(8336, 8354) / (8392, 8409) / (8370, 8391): -0.7 angstrom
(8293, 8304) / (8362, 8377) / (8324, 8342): -0.5 angstrom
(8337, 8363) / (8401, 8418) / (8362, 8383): 1.4 angstrom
